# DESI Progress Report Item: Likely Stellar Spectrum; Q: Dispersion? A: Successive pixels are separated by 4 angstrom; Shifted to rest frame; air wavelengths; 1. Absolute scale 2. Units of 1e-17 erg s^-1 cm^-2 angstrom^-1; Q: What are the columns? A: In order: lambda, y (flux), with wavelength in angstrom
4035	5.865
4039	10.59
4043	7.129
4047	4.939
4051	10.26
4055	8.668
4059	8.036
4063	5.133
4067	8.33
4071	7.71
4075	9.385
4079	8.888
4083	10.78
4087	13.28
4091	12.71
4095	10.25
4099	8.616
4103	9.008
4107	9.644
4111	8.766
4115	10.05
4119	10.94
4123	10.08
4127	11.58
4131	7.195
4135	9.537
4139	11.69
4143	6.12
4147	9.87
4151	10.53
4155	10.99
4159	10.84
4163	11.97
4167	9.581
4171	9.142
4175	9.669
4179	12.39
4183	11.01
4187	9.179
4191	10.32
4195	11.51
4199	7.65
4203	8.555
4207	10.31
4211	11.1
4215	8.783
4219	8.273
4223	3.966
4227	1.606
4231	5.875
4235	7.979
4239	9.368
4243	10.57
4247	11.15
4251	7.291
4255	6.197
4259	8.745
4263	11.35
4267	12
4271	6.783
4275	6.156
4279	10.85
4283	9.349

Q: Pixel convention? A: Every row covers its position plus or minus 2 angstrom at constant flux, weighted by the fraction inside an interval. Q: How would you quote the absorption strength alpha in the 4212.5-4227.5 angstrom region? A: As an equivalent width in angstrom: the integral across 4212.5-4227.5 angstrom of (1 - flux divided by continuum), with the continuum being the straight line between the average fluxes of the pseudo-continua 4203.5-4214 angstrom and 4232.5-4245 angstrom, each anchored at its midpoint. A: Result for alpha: 5.5 angstrom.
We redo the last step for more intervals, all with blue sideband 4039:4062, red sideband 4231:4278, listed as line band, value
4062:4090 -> -4.51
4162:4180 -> -4.12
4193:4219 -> -2.92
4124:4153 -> -4.27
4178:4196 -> -4.78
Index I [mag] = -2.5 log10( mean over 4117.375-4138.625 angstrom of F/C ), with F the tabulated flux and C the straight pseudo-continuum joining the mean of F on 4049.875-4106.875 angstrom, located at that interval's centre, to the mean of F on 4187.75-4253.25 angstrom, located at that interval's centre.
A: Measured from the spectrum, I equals -0.11 mag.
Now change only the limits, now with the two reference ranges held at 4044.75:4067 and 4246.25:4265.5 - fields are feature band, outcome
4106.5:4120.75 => -0.24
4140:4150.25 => -0.07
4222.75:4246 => 0.25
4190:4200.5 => -0.17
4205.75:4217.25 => -0.17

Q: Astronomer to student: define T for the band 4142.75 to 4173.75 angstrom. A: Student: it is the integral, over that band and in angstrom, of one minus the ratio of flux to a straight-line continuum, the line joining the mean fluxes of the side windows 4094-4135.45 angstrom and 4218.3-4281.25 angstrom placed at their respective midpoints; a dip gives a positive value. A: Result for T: -3.4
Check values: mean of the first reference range 9.59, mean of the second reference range 8.01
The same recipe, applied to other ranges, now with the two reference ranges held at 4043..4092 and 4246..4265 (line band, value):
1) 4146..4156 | -1.8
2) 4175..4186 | -2.8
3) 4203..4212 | -1.4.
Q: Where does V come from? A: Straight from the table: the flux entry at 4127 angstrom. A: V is 11.58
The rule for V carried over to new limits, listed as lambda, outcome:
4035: 5.865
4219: 8.273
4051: 10.26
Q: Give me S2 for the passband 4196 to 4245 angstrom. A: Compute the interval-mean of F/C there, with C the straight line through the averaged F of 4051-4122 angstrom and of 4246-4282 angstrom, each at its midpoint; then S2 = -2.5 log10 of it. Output 0.144 mag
